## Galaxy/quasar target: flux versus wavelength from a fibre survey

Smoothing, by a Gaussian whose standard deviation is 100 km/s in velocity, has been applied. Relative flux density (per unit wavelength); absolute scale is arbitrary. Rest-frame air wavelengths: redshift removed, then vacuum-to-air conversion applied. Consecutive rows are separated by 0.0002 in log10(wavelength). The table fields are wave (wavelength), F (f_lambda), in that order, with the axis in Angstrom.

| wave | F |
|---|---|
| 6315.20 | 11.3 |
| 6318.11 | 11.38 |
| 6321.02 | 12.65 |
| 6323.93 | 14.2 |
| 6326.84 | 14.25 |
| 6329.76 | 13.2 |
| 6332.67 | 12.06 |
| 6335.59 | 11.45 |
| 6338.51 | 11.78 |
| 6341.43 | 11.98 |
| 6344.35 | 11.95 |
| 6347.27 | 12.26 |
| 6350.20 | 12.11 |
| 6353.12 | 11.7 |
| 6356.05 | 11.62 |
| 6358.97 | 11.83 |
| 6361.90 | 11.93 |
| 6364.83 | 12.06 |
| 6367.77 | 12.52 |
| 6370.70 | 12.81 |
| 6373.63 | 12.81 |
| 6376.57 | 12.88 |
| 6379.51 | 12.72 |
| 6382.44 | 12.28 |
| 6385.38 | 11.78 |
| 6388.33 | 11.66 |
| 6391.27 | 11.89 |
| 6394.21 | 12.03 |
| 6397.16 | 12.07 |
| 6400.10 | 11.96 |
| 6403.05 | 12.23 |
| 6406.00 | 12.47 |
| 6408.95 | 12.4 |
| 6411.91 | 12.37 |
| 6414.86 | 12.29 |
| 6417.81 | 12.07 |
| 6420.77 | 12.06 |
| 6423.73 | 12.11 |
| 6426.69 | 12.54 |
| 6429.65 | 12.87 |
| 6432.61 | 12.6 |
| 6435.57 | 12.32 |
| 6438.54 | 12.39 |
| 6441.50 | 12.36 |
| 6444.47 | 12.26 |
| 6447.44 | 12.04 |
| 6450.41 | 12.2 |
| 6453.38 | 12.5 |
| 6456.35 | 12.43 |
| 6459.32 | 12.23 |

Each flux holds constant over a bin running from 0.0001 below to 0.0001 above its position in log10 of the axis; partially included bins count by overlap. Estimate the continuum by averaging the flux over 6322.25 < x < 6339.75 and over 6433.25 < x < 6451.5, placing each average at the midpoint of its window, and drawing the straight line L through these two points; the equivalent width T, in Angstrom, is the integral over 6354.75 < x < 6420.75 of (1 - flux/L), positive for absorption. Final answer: 1.8 Angstrom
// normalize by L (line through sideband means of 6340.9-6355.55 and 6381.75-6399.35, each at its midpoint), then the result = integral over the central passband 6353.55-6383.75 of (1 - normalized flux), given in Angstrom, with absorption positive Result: -0.9 Angstrom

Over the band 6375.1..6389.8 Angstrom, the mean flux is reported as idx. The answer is 12.3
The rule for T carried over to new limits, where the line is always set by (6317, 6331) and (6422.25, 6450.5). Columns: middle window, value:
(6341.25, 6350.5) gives 0.7 Angstrom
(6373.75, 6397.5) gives 1.0 Angstrom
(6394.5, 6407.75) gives 0.5 Angstrom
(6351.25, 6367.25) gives 1.3 Angstrom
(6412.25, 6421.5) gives 0.3 Angstrom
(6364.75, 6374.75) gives 0.2 Angstrom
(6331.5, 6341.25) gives 1.0 Angstrom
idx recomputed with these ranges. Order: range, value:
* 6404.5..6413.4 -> 12.4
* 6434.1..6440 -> 12.3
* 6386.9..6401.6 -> 11.9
